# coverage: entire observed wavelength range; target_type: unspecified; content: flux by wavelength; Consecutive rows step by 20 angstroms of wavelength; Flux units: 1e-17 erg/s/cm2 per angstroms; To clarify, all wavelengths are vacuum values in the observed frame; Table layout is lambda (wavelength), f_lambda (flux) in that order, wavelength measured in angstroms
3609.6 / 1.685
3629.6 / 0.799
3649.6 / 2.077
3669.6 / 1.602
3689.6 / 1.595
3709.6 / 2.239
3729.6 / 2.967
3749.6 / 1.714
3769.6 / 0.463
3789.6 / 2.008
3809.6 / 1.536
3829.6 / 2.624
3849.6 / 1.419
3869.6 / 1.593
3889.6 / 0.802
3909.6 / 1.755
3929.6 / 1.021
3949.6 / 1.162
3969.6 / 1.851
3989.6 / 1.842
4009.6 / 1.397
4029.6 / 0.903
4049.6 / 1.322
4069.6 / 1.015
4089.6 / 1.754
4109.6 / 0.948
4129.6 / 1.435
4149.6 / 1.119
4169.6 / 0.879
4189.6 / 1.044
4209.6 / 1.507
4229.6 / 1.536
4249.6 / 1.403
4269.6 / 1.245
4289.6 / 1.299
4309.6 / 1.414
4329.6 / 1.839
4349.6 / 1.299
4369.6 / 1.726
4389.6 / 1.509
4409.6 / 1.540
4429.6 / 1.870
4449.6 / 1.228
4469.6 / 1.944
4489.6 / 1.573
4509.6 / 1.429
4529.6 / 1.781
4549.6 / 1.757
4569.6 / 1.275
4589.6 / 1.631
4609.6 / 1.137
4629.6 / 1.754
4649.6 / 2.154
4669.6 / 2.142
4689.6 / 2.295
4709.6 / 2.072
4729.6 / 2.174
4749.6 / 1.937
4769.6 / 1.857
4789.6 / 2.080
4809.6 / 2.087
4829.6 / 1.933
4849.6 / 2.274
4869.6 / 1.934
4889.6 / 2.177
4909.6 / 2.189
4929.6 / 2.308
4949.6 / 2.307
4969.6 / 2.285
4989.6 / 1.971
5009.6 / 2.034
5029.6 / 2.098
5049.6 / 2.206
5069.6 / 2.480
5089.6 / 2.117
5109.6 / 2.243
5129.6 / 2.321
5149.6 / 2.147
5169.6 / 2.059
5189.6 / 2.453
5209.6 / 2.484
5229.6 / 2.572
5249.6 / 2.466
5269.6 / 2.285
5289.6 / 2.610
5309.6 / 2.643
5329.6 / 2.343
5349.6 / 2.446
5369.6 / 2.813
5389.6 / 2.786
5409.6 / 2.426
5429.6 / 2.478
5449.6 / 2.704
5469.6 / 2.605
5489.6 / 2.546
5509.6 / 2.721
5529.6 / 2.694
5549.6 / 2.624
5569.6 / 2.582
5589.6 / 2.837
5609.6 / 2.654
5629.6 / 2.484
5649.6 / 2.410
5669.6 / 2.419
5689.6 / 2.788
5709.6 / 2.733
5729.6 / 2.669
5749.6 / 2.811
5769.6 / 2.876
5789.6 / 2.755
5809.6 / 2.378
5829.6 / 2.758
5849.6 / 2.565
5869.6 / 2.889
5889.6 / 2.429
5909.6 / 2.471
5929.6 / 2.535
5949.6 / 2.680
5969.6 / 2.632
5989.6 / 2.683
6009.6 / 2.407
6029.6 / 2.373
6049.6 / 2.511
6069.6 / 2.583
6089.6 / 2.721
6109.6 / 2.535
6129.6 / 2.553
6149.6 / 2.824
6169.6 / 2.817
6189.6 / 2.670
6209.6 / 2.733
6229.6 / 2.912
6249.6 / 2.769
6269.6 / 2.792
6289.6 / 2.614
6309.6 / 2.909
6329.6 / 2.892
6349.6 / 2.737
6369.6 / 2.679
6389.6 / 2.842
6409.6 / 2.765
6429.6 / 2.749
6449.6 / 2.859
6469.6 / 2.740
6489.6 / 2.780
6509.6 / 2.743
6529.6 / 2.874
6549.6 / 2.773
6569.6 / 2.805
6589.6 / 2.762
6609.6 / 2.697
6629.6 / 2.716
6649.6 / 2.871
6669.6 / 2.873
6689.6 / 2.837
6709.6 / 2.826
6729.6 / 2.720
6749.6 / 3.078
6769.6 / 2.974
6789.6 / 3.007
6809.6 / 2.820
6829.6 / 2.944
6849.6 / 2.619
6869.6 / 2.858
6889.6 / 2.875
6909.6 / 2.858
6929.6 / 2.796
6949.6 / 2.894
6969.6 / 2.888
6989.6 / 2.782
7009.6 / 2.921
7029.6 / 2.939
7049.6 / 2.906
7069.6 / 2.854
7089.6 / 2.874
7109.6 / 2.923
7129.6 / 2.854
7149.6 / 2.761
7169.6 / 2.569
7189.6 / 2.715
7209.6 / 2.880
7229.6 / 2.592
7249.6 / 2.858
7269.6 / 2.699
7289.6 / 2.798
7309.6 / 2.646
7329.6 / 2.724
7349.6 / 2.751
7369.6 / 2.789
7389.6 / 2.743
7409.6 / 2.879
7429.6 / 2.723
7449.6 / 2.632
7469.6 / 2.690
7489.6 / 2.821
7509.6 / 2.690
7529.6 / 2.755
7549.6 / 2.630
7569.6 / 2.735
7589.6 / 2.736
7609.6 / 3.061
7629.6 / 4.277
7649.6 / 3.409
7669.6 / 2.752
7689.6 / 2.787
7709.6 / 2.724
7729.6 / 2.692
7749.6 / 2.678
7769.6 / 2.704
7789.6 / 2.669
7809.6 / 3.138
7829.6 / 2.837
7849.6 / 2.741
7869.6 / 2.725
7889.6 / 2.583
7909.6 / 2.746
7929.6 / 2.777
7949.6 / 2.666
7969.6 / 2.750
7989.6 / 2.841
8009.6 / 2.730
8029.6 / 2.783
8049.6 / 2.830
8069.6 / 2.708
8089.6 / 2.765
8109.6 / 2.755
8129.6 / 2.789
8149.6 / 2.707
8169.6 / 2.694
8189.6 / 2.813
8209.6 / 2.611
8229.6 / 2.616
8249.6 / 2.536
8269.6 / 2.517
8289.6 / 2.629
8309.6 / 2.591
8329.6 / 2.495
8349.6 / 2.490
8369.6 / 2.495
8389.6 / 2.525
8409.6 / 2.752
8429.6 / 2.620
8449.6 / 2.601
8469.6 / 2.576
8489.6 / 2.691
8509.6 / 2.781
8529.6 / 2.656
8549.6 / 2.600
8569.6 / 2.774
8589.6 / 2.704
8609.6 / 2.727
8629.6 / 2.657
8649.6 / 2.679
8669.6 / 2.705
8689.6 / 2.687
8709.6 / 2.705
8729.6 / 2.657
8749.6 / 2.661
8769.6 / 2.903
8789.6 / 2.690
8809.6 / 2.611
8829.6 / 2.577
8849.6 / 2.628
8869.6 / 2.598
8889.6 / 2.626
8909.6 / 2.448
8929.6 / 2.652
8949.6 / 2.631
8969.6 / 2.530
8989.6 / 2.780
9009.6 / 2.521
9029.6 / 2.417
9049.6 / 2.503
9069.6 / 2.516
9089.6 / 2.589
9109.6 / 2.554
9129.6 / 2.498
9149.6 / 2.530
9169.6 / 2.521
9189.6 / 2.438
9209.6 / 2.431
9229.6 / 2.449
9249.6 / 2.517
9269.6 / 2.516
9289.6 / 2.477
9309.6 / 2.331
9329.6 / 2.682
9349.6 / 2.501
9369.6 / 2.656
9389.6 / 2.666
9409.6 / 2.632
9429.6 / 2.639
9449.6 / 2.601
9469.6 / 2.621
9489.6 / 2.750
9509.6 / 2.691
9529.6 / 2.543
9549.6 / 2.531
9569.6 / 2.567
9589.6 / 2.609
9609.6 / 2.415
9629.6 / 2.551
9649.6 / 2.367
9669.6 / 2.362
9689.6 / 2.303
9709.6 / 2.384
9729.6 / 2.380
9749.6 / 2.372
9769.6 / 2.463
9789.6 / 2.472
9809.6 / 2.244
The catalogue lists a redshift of 0.16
